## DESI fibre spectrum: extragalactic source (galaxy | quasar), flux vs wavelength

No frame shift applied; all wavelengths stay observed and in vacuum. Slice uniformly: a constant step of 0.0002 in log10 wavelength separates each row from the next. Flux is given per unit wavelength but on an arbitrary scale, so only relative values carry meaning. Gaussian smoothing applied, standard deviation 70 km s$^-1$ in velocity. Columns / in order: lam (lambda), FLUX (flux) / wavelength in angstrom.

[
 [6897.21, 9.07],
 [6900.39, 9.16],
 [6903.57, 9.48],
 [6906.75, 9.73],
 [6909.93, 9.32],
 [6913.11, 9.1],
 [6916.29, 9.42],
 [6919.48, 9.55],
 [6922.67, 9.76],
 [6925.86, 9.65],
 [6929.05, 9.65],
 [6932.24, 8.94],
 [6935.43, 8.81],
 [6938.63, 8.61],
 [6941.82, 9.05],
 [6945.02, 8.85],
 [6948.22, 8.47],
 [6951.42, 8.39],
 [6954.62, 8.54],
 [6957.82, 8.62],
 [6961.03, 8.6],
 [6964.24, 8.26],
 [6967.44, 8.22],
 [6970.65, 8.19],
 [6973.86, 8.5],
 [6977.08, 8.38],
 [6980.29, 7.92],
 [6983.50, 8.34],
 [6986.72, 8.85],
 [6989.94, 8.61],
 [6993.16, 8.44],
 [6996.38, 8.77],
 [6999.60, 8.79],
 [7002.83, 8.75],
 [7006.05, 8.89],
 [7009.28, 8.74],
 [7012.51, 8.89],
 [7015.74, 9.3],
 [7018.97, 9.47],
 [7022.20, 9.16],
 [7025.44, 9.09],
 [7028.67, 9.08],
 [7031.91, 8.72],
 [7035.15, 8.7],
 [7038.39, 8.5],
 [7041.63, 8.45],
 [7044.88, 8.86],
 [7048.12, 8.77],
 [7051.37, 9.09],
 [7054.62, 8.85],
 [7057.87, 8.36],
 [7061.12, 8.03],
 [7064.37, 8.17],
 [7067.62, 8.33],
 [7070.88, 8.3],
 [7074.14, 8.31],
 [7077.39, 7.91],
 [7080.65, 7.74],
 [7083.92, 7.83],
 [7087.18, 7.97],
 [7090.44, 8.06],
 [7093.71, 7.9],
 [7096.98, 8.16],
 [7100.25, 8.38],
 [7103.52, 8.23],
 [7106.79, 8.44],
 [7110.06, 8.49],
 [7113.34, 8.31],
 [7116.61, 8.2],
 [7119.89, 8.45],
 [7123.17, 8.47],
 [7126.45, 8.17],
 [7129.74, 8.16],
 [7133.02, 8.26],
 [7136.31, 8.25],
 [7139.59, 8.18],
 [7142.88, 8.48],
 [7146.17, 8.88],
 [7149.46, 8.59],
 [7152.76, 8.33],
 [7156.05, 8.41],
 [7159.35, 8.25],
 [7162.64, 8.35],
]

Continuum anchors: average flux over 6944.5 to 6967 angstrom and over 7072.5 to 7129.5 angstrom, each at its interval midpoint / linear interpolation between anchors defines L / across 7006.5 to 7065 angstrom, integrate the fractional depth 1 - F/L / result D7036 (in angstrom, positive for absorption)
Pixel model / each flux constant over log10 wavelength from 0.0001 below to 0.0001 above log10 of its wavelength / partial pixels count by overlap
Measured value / -3.4 angstrom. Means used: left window 8.5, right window 8.18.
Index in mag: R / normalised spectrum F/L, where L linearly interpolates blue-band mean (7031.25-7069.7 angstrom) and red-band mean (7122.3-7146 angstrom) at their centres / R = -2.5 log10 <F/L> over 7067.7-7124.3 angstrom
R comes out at 0.03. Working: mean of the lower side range 8.56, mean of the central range 8.19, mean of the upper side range 8.31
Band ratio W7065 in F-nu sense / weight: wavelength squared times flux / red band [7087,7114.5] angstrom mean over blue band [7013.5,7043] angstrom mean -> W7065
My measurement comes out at 0.94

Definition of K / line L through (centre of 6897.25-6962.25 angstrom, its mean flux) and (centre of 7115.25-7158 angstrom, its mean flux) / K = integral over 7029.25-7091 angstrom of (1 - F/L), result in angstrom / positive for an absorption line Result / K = 1.8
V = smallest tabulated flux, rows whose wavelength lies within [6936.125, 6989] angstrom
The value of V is 7.92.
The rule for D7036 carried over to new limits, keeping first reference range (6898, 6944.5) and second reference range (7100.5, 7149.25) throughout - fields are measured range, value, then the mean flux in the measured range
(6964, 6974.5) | 0.9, 8.28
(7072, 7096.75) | 1.6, 7.98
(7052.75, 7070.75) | 0.6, 8.35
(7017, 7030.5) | -0.6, 9.2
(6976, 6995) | 1.2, 8.43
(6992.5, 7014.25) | 0.4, 8.77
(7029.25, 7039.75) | 0.1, 8.68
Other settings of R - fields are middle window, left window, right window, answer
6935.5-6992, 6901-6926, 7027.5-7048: 0.08 mag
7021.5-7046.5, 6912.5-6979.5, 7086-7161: -0.03 mag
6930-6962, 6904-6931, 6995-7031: 0.08 mag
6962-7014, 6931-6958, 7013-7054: 0.03 mag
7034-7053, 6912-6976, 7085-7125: -0.03 mag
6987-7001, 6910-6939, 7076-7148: 0.03 mag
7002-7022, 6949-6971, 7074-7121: -0.09 mag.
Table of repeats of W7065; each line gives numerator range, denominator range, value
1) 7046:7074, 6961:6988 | 1.04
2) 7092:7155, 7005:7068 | 0.97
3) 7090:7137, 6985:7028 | 0.96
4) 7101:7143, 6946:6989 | 1.03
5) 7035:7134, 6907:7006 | 0.98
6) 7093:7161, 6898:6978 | 0.99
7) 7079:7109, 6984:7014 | 0.95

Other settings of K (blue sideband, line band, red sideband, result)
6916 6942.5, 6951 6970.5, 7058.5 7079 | 1.3 angstrom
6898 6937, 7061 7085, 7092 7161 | 1.4 angstrom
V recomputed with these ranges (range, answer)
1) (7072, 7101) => 7.74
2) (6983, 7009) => 8.34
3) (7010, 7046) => 8.45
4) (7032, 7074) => 8.03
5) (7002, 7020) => 8.74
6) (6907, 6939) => 8.61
